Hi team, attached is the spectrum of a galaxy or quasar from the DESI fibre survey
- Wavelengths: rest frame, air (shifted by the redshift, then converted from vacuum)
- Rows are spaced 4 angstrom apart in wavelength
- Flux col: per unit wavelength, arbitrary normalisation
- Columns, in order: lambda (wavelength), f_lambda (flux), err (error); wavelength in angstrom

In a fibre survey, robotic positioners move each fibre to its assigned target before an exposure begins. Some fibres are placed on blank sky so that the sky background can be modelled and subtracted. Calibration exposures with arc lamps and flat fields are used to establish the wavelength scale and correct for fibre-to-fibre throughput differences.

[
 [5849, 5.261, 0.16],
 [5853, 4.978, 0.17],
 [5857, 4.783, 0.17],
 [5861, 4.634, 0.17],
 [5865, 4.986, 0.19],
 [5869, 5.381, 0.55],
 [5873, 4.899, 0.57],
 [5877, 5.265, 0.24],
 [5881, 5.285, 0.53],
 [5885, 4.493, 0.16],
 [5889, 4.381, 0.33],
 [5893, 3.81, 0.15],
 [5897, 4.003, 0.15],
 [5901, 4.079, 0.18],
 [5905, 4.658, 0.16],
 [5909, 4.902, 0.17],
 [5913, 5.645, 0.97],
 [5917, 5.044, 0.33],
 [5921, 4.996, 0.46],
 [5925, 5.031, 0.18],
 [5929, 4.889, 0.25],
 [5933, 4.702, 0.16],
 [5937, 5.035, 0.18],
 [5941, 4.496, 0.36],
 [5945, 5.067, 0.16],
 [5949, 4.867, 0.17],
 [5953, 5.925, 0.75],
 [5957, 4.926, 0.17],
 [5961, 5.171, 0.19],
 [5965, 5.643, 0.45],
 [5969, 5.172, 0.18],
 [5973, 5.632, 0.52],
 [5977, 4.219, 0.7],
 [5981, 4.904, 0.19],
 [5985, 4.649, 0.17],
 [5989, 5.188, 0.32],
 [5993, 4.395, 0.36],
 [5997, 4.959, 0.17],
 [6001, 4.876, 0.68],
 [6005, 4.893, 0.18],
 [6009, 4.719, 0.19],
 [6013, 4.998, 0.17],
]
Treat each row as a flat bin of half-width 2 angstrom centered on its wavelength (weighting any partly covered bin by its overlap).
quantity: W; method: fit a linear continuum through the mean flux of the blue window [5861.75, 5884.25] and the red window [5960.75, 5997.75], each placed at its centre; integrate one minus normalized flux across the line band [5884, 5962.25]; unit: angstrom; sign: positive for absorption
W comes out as 3.7 angstrom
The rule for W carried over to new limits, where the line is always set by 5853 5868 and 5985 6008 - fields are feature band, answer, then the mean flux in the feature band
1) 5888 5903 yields 2.5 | 4.05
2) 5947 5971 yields -2.2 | 5.28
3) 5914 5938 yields -0.6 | 4.97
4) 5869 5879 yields -0.6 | 5.14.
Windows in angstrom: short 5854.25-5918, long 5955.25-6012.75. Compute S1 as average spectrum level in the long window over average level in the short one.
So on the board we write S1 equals 1.0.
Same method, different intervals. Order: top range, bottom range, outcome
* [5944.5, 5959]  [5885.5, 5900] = 1.27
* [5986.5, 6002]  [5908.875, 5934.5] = 0.96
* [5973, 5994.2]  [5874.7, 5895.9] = 1.03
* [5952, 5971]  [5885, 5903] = 1.30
